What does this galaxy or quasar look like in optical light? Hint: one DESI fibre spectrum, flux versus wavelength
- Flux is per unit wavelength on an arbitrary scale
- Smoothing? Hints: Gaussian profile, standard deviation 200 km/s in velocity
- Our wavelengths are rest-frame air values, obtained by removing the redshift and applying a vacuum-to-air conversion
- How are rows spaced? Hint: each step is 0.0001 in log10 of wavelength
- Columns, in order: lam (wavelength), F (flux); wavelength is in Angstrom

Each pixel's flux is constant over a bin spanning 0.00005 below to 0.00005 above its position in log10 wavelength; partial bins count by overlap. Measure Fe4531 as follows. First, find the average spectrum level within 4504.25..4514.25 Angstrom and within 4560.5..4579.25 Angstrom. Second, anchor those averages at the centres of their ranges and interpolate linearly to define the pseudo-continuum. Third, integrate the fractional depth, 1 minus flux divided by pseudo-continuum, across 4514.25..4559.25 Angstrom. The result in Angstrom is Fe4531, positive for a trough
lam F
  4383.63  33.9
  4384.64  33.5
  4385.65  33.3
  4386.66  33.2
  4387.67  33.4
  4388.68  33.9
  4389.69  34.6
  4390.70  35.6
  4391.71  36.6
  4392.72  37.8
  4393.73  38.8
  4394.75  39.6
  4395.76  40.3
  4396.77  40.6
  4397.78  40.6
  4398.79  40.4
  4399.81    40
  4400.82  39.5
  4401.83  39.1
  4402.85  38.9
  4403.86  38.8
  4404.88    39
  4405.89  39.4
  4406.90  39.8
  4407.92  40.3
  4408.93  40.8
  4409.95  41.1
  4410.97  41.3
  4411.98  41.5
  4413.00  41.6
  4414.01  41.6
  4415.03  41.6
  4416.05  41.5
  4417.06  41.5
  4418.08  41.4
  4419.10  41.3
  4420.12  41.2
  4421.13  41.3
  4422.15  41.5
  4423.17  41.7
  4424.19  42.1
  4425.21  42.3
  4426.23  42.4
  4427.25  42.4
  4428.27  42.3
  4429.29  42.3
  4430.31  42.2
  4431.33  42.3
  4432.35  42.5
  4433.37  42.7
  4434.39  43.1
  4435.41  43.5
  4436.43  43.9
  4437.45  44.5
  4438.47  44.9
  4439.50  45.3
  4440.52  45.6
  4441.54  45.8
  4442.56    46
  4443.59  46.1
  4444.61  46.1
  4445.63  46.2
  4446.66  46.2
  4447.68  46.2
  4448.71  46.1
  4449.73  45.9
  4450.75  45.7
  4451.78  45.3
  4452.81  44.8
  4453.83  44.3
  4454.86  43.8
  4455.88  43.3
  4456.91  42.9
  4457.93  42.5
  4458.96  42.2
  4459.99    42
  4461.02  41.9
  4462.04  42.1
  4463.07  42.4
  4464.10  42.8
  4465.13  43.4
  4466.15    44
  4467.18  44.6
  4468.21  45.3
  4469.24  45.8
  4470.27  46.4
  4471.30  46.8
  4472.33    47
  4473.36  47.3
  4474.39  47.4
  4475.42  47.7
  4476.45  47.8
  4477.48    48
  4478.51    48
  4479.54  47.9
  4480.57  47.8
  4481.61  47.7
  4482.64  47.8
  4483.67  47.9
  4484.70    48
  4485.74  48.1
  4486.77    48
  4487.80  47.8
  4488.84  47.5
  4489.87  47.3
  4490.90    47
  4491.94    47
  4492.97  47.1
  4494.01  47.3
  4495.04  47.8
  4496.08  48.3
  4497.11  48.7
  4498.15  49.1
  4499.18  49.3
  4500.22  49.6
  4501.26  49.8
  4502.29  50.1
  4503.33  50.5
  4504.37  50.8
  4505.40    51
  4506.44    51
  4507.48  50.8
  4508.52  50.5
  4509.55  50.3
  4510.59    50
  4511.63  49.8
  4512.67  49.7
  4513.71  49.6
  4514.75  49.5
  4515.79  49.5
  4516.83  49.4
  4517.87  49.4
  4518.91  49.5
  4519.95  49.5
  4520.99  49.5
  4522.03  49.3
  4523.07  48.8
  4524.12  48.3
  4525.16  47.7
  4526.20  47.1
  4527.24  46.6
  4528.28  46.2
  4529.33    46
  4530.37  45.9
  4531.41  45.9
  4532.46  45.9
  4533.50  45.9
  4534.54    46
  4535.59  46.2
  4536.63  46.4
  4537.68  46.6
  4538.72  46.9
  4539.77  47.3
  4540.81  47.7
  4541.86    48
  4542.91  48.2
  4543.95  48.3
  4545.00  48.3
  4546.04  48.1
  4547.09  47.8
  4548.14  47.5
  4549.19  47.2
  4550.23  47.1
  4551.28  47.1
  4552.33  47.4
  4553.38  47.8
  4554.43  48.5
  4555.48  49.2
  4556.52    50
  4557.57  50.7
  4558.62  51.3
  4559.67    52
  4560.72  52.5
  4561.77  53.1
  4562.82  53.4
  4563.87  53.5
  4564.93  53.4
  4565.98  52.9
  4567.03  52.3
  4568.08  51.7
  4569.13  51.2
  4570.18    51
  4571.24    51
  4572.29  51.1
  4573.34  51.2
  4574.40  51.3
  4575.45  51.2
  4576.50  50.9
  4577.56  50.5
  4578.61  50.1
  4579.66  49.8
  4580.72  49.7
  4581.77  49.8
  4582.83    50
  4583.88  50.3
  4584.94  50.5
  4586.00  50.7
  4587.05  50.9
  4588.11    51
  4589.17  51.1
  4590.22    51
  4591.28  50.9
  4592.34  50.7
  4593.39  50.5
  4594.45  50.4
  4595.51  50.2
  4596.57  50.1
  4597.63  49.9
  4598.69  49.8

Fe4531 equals 2.7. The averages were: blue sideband 50.3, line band 47.9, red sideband 51.8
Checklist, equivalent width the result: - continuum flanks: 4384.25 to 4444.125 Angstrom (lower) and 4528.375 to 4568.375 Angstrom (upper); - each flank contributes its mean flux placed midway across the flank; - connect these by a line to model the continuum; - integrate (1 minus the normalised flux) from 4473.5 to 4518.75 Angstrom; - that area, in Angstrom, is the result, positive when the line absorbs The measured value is -3.1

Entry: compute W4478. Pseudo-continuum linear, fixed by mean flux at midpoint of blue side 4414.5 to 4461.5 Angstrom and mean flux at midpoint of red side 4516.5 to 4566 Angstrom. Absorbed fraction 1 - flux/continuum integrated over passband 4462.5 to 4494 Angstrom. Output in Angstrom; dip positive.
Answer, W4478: -0.88 Angstrom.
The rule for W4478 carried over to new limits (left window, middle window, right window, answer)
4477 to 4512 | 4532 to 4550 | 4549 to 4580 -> 1.03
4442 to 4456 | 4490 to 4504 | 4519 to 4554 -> -0.62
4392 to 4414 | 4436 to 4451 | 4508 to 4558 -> -1.11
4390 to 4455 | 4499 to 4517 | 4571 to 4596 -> -1.33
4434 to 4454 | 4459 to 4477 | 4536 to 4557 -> 0.38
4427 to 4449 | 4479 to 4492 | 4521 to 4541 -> -0.57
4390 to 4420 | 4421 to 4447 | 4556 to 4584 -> -1.04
